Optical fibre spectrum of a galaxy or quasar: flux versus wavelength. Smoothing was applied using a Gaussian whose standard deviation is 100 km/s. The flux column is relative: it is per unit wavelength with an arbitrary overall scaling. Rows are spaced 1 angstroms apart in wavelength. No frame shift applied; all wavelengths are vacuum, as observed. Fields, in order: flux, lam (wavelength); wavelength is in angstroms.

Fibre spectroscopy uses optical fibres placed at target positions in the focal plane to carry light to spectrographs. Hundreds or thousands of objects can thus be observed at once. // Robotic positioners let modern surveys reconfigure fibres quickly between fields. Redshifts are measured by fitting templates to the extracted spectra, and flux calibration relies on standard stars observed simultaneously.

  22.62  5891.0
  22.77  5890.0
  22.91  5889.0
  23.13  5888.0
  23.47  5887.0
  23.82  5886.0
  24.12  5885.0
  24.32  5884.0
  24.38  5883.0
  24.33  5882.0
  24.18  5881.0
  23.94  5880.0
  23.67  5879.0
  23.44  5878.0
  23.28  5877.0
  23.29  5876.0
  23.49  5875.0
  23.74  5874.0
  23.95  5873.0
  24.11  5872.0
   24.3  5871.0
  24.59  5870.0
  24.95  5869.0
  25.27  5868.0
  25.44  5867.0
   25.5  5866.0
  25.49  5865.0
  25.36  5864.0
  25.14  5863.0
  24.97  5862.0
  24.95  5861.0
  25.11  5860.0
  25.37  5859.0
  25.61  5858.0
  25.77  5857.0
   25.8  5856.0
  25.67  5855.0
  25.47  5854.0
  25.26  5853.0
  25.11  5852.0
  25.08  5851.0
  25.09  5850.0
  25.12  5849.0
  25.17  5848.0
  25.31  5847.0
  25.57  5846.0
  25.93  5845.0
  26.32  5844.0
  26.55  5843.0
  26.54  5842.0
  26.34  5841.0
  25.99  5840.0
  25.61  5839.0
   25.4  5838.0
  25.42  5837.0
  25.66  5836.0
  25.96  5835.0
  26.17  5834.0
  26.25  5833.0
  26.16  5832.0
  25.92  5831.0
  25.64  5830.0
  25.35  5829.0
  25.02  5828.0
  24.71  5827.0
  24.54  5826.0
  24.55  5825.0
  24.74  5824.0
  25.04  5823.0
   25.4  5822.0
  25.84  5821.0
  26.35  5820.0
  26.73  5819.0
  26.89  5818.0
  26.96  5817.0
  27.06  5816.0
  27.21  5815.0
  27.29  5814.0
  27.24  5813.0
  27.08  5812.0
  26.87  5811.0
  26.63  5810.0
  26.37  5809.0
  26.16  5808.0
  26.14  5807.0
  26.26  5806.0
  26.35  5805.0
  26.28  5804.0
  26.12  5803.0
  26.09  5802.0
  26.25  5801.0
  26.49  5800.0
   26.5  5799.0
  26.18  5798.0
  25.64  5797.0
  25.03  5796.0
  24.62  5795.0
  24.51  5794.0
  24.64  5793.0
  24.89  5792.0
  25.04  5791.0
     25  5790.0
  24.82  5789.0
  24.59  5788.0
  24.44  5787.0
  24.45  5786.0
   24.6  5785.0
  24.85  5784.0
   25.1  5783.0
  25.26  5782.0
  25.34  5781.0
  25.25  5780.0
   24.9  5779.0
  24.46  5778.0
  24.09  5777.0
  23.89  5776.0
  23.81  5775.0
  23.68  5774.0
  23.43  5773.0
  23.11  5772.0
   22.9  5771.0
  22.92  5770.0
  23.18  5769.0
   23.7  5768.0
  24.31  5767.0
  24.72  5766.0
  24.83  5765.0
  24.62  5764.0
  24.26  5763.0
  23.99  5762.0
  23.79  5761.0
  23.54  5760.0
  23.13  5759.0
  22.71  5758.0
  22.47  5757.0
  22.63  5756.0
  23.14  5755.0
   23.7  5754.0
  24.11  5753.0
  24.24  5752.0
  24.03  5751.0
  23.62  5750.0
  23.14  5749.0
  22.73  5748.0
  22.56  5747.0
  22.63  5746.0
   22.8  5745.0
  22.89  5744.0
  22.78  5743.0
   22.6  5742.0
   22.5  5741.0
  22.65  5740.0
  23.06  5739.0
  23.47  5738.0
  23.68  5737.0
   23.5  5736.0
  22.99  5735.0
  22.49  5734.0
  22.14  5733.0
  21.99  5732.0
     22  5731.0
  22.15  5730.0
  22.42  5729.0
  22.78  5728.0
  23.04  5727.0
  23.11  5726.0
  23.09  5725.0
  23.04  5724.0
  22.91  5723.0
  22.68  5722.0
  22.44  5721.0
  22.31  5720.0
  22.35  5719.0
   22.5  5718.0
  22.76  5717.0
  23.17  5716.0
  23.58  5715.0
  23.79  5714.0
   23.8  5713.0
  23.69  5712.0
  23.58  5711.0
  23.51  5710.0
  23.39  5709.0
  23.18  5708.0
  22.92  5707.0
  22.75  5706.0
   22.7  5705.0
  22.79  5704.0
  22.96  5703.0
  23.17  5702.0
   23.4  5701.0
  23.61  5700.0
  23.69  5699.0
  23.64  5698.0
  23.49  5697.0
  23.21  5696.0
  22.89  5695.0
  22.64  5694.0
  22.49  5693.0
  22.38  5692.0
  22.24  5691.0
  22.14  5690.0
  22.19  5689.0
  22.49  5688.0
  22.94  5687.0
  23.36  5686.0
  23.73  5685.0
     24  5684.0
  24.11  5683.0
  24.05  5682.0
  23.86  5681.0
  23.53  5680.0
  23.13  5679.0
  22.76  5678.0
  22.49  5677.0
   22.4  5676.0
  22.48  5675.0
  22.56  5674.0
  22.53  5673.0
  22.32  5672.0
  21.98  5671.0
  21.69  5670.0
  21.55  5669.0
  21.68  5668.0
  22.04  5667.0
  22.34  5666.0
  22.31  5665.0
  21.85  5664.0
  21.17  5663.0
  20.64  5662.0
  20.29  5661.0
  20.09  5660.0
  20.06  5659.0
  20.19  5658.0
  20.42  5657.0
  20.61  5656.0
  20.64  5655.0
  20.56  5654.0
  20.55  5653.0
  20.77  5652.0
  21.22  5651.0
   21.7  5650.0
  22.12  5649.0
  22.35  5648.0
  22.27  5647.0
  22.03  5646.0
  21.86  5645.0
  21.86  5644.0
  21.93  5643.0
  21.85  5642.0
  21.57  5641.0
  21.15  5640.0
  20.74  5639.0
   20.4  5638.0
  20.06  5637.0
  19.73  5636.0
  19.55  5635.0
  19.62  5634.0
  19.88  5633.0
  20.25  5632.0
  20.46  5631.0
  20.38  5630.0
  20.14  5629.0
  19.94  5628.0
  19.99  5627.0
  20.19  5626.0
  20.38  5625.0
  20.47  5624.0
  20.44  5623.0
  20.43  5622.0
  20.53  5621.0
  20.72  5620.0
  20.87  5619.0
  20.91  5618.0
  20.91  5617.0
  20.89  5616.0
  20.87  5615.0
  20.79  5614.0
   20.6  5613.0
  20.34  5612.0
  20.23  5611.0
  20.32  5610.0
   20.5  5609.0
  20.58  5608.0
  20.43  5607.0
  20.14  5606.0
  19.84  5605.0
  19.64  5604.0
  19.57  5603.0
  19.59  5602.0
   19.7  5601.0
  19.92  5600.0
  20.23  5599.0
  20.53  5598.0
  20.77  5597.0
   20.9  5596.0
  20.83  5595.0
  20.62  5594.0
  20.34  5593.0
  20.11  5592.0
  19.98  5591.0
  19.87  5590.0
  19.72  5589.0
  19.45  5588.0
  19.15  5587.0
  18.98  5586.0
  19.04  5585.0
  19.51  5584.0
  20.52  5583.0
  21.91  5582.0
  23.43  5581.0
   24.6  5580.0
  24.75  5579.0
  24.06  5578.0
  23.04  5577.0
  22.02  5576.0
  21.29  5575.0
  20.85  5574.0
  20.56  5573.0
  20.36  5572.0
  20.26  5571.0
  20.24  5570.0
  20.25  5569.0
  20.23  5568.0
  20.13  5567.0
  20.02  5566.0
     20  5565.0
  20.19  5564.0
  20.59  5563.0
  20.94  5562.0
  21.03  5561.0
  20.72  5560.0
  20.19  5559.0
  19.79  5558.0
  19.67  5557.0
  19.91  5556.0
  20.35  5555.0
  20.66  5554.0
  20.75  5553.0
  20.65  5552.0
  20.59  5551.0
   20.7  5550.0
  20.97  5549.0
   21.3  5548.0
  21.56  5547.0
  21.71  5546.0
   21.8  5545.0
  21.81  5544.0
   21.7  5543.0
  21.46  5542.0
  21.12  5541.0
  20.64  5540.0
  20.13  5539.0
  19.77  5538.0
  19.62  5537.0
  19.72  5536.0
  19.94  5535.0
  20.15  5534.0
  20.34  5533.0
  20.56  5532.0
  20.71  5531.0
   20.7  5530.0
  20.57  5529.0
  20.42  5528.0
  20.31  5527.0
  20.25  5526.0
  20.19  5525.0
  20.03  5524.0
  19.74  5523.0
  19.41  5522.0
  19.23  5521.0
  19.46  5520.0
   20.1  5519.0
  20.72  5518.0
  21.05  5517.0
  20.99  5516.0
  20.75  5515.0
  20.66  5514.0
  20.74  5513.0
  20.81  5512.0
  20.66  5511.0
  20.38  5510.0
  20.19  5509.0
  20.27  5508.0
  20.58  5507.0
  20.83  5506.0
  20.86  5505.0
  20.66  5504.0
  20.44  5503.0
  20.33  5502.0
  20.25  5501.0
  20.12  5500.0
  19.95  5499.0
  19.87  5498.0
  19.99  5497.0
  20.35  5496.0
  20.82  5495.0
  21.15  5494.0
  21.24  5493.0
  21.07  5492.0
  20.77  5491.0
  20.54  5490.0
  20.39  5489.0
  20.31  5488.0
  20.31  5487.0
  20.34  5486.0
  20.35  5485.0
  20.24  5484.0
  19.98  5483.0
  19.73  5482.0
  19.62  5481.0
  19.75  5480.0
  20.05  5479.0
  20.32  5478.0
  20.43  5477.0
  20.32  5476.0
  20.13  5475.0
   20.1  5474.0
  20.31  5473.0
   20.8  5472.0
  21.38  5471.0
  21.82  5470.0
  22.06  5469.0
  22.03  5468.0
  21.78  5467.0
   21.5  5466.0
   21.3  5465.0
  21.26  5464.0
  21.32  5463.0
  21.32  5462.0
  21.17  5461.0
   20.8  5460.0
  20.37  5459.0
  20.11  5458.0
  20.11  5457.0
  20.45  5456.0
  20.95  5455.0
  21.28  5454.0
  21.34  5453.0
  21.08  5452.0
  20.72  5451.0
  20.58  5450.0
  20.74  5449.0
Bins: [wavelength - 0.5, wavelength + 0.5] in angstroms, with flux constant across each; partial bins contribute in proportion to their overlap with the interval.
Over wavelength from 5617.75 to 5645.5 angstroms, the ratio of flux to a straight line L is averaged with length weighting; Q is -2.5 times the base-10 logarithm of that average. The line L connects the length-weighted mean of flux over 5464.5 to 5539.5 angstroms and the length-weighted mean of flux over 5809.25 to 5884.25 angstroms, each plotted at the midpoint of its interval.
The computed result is 0.09 mag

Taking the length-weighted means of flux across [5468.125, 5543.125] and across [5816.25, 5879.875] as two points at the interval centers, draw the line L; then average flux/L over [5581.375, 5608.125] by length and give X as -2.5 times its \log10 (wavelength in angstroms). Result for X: 0.08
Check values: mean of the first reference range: 20.4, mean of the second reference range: 25.3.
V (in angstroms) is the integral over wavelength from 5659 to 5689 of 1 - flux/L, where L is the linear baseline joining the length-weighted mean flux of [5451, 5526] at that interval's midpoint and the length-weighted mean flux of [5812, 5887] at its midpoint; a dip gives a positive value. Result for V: 0.8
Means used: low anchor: 20.6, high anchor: 25.3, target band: 22.4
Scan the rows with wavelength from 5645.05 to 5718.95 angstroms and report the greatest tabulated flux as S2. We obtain 24.11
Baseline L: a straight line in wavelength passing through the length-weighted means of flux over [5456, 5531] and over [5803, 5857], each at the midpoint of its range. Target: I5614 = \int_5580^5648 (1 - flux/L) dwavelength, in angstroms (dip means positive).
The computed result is 5.9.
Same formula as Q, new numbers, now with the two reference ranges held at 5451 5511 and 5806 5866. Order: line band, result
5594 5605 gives 0.11 mag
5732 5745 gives 0.07 mag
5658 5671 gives 0.10 mag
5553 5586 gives 0.05 mag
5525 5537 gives 0.06 mag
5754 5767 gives 0.05 mag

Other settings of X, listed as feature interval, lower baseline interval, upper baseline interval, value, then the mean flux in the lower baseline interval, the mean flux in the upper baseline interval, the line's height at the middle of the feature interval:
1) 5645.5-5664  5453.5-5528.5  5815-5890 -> 0.08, 20.5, 25.1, 22.6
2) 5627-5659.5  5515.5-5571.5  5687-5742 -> 0.05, 20.5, 22.9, 21.9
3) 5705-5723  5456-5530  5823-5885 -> 0.01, 20.5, 25.1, 23.3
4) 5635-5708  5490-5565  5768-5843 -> 0.05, 20.5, 25.4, 23.1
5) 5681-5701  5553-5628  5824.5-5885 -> -0.04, 20.6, 25.1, 22.3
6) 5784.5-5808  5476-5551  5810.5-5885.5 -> -0.04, 20.5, 25.4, 24.6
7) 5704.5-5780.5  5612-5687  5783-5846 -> 0.03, 21.4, 25.8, 23.9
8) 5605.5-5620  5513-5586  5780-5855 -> 0.07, 20.7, 25.7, 21.9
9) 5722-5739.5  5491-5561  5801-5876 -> 0.05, 20.5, 25.6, 23.9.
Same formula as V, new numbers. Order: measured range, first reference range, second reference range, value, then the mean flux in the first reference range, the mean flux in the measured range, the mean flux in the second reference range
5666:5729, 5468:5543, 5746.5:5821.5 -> 1.5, 20.4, 22.9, 24.9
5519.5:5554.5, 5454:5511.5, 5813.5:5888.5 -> 1.2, 20.6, 20.5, 25.2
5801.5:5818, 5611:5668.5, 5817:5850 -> -1.0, 20.8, 26.6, 25.7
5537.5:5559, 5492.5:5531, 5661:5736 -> 0.1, 20.4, 20.8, 22.8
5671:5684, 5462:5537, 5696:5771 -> -0.3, 20.5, 23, 23.2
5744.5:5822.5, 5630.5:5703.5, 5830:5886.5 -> -3.1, 21.9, 24.8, 25.1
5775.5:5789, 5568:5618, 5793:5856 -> 0.1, 20.7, 24.7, 25.9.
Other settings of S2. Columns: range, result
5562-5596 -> 24.75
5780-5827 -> 27.29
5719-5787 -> 25.34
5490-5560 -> 21.81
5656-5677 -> 22.56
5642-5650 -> 22.35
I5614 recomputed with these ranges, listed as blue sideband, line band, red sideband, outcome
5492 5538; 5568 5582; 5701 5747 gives -0.5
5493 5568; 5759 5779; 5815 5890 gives 0.0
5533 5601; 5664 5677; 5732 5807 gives 0.2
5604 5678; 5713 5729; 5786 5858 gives 0.1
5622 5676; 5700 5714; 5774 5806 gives -0.3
